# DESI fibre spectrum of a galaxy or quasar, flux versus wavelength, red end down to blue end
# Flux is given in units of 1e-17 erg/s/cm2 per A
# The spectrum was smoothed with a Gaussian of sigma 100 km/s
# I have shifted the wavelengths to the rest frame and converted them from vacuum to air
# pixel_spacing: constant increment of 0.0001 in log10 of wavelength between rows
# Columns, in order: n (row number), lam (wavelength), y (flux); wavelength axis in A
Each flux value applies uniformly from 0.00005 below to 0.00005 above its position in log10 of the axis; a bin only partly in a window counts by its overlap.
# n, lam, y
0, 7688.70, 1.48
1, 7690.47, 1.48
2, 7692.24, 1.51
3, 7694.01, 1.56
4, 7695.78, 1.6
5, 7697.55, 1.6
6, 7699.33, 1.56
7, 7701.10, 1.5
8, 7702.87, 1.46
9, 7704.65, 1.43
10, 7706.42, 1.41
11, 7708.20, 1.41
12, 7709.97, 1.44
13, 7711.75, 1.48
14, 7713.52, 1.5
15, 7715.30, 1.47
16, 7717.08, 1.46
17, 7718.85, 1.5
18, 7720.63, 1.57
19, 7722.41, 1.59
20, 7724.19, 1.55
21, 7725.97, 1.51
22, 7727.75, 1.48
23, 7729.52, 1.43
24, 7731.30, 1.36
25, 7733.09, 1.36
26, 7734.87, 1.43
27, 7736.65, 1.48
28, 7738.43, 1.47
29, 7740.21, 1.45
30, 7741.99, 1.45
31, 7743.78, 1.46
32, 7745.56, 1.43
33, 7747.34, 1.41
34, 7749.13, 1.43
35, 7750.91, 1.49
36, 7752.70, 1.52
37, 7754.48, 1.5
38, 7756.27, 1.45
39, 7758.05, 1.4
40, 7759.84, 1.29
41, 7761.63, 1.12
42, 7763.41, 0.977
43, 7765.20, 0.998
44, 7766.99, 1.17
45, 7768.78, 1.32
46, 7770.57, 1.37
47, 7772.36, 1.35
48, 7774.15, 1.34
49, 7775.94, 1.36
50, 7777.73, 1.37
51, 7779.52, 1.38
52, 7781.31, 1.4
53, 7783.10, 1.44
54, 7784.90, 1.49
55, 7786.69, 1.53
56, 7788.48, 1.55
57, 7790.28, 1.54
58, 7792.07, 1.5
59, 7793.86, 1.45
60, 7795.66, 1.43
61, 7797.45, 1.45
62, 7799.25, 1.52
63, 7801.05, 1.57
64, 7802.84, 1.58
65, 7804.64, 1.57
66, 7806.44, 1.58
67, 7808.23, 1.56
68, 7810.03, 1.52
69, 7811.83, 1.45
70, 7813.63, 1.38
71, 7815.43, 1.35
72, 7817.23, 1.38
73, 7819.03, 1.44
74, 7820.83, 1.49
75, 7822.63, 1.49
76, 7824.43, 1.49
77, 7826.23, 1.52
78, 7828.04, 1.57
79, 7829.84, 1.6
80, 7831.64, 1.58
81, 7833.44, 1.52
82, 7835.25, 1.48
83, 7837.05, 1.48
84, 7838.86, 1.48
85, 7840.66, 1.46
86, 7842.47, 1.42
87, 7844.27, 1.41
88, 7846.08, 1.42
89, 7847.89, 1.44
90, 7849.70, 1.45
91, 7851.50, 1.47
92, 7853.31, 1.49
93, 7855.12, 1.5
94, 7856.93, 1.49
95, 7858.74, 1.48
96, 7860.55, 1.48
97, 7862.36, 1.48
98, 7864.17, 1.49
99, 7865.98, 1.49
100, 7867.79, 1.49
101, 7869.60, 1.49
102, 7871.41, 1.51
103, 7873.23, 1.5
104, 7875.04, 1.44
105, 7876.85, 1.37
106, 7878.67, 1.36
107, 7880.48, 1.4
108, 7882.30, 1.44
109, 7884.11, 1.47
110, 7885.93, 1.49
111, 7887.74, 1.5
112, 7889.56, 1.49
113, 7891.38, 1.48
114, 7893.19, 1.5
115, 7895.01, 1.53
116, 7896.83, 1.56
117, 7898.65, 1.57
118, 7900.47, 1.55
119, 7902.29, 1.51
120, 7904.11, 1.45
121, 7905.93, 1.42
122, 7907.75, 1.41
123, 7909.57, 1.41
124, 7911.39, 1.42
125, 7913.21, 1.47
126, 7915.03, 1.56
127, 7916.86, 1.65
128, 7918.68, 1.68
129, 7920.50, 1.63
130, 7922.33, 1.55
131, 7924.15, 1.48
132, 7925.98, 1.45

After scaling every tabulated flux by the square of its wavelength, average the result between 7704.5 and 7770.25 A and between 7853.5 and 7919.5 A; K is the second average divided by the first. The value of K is 1.1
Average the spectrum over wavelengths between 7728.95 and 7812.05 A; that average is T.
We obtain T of 1.42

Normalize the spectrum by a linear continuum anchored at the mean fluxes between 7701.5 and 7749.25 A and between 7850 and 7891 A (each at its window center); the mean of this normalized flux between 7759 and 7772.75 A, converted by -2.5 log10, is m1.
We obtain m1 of 0.22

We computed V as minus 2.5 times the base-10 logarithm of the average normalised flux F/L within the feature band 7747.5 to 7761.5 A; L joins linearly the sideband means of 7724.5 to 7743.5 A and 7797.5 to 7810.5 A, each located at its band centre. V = 0.04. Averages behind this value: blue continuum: 1.45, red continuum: 1.55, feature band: 1.42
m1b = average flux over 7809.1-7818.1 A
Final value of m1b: 1.42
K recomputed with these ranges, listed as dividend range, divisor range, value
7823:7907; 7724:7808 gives 1.07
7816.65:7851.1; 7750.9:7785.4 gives 1.13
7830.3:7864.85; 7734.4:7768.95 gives 1.11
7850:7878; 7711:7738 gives 1.04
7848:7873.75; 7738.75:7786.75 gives 1.12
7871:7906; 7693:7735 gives 1.04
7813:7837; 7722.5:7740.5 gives 1.04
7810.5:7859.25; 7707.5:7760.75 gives 1.04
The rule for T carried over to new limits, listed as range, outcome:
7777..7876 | 1.48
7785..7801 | 1.5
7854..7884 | 1.46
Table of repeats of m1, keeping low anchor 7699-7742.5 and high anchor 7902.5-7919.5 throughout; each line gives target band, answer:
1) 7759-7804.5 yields 0.07 mag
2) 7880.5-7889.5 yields 0.02 mag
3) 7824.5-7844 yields -0.02 mag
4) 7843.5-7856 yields 0.02 mag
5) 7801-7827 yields 0.00 mag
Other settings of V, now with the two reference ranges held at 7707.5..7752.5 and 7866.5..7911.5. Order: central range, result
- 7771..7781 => 0.08 mag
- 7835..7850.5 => 0.02 mag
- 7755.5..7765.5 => 0.20 mag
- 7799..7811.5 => -0.06 mag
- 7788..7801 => -0.02 mag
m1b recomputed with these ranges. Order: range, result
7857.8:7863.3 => 1.48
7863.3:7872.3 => 1.5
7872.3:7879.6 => 1.42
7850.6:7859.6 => 1.49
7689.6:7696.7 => 1.54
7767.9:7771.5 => 1.34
